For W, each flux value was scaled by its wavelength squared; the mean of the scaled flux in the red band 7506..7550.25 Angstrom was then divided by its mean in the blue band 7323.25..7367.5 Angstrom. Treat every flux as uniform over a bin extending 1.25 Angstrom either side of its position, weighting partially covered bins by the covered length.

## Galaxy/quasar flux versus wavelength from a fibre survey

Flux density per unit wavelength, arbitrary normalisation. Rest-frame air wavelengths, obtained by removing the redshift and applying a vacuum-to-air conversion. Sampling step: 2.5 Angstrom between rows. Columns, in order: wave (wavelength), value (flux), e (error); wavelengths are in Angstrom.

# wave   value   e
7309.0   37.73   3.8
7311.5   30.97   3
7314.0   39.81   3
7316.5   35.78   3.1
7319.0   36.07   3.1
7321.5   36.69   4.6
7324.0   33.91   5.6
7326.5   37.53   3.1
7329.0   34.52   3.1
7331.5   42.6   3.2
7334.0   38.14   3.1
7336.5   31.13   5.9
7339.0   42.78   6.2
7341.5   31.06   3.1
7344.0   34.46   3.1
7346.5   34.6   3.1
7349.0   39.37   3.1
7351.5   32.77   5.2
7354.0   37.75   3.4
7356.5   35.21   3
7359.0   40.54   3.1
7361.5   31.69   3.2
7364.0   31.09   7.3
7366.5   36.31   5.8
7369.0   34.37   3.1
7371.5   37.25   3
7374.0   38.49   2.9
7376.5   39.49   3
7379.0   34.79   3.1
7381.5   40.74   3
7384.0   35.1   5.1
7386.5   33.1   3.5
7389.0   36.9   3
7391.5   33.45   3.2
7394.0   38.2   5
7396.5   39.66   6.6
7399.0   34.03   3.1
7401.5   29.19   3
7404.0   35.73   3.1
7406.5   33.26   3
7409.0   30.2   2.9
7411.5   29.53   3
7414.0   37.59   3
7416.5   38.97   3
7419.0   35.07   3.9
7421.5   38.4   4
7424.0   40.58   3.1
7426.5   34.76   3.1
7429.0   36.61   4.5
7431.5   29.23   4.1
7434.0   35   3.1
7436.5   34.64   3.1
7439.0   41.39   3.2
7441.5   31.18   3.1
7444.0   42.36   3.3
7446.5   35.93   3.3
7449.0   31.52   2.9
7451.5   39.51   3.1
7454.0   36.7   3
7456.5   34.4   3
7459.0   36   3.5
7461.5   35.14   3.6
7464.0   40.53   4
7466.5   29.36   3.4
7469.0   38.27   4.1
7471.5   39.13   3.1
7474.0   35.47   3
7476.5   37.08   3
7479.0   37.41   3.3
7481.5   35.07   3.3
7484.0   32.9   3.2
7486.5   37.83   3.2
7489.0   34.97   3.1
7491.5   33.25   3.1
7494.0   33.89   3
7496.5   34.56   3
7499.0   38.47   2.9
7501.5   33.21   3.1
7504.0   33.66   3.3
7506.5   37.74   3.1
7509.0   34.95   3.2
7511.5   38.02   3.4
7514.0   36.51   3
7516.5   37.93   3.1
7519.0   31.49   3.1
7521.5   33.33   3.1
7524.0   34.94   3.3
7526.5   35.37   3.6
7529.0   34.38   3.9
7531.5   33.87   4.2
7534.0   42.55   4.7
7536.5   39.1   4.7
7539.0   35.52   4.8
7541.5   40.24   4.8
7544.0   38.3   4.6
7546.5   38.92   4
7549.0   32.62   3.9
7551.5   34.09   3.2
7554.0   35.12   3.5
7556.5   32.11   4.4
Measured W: 1.1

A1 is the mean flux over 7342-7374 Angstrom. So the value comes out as 35.5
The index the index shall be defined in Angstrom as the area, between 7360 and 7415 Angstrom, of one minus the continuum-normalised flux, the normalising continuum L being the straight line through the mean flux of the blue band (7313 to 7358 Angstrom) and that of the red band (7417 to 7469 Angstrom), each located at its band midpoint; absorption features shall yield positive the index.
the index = 1.77 Angstrom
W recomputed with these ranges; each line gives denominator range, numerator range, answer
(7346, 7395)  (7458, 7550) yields 1.03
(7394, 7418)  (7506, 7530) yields 1.06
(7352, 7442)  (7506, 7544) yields 1.06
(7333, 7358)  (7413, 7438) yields 1.03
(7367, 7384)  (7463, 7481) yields 1.01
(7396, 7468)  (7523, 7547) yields 1.08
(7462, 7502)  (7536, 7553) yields 1.05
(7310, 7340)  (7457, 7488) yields 1.03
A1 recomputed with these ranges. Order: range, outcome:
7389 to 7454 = 35.5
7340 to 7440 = 35.5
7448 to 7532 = 35.5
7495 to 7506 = 35.1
